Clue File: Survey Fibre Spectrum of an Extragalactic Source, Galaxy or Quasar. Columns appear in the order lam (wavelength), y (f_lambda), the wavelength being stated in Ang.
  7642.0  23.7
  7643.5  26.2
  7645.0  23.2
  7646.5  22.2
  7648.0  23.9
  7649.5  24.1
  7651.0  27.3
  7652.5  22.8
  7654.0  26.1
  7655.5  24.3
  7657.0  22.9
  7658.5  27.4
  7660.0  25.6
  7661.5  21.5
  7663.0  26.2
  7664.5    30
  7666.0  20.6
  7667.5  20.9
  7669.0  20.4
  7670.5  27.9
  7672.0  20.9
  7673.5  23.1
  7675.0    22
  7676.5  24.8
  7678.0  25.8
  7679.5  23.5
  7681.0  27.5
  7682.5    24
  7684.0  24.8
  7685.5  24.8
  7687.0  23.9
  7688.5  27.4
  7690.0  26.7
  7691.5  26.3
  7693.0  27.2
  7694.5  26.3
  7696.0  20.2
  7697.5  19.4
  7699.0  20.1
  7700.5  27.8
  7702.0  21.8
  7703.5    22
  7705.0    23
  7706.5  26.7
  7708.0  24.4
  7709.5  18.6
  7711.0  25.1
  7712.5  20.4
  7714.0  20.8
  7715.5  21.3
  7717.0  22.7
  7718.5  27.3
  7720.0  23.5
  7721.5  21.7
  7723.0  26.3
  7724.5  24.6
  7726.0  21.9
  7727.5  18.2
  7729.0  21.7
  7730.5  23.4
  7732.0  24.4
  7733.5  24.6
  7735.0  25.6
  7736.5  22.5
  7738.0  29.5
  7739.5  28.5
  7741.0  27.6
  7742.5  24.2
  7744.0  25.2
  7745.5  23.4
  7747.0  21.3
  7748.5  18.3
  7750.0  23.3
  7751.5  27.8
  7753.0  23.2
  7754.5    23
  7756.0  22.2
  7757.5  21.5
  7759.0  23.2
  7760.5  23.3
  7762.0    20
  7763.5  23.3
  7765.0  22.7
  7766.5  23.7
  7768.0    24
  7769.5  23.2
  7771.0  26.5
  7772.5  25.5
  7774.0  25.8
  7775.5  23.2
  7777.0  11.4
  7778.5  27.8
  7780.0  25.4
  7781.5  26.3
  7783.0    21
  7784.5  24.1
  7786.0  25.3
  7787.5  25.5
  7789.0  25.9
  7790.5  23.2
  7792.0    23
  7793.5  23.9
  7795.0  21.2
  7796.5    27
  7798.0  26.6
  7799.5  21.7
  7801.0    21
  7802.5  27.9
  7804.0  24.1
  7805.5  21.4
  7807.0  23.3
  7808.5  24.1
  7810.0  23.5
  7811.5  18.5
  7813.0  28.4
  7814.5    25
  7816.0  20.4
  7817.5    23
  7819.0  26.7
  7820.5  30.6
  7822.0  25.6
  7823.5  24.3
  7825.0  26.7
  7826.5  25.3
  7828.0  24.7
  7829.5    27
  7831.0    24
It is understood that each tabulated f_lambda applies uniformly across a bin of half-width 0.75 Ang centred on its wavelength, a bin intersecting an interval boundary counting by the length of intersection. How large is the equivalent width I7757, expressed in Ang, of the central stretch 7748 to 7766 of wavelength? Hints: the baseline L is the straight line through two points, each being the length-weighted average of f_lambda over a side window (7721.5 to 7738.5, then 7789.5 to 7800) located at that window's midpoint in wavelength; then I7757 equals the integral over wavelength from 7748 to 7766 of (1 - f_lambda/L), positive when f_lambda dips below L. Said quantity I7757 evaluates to 0.8 Ang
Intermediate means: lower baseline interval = 23.7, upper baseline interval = 23.9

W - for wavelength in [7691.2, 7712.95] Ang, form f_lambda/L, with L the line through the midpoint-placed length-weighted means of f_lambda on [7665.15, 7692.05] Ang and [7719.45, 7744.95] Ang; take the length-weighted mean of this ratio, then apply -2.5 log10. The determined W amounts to 0.04 mag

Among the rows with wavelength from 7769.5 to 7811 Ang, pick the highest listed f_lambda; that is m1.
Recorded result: 27.9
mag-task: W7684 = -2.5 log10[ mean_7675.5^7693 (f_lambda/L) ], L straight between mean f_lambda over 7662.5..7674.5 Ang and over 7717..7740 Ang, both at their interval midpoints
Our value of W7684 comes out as -0.07 mag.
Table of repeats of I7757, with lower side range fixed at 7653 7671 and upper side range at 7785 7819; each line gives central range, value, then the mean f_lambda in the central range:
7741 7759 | 0.6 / 23.2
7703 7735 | 1.5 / 23.1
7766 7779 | 0.3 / 23.4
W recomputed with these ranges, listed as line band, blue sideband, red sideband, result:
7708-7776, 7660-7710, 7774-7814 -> 0.015 mag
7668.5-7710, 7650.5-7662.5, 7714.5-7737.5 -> 0.002 mag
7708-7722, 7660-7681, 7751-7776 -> 0.059 mag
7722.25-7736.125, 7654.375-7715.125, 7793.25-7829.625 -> 0.033 mag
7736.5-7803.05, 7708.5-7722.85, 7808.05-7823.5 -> -0.010 mag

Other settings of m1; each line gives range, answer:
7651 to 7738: 30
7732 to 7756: 29.5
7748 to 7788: 27.8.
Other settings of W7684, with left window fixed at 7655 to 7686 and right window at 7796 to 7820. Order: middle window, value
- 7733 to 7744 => -0.08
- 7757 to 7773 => 0.03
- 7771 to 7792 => 0.00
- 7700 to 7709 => 0.01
